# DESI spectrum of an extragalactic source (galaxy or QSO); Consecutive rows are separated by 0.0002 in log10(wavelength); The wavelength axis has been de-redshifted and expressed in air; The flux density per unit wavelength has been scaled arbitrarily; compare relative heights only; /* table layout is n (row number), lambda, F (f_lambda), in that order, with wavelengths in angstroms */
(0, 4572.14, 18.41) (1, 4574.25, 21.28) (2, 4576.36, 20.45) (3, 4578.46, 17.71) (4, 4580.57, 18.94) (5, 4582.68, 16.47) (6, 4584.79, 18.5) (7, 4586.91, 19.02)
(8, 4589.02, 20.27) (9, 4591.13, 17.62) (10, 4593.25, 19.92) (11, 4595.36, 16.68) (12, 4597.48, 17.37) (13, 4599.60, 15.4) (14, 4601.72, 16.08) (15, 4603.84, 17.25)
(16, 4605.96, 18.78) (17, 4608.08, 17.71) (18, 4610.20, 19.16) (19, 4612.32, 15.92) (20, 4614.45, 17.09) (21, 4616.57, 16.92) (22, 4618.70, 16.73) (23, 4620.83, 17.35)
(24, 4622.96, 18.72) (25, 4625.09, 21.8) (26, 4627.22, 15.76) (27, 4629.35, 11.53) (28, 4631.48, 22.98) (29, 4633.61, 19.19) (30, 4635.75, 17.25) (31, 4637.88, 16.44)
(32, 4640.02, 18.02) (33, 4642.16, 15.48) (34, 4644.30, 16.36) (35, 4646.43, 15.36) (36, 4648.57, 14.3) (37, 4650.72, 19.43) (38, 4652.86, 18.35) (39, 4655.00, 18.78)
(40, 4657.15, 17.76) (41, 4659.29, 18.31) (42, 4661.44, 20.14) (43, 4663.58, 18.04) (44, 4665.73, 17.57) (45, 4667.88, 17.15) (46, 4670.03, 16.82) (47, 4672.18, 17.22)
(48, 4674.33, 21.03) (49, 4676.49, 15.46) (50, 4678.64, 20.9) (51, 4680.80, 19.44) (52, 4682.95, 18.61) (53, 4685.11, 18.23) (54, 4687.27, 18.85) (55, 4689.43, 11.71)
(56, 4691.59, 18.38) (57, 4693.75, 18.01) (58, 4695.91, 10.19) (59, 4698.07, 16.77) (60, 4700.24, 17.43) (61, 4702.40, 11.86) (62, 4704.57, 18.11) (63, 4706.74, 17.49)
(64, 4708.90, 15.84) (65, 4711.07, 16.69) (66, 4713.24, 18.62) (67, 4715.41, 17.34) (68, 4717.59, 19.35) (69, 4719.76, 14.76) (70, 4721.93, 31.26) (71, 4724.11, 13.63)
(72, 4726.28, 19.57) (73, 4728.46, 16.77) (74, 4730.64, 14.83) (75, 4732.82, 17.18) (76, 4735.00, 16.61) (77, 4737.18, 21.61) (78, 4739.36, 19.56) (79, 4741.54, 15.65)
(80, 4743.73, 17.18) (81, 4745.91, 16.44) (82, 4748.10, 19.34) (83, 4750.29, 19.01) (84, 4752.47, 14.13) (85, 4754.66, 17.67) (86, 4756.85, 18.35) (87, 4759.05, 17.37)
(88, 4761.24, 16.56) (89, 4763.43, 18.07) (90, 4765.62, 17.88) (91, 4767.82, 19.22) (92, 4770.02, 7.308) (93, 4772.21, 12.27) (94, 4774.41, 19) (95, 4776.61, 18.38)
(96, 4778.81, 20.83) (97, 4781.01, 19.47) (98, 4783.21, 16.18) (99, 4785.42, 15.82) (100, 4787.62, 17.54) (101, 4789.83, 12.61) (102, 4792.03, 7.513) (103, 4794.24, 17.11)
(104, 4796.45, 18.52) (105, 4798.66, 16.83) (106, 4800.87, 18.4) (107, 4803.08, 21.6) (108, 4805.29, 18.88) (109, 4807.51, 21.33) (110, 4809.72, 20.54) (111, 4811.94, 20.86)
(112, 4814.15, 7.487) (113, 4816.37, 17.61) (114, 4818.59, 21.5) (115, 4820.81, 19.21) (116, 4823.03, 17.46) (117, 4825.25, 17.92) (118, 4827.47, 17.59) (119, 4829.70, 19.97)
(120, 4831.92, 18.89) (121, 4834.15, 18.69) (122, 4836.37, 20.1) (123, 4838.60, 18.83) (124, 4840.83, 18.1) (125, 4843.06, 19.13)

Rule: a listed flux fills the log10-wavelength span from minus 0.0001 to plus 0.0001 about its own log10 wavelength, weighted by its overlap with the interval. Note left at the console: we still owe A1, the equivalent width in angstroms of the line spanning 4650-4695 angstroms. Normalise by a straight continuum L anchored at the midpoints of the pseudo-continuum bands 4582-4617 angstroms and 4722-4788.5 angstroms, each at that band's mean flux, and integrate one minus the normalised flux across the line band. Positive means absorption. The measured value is -1.4 angstroms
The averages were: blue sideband 17.7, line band 18.1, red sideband 17.3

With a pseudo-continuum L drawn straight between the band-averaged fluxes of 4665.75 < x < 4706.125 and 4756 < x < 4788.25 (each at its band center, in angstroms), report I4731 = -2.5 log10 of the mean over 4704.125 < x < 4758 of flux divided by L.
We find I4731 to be -0.06 mag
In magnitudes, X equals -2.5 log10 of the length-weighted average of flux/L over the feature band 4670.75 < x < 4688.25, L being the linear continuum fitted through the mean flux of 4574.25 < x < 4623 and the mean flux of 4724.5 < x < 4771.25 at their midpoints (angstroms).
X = -0.07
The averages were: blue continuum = 17.9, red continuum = 17.1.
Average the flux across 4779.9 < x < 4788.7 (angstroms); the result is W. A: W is 17.3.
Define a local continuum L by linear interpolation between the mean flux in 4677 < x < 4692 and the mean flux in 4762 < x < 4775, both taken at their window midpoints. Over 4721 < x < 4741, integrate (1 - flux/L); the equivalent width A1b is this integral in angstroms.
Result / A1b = -2.68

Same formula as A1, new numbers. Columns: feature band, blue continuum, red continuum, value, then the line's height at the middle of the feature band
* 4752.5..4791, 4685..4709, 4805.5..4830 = 1.7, 17.4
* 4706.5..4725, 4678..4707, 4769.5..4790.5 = -2.0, 16.6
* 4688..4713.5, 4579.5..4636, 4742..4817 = 2.2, 17.3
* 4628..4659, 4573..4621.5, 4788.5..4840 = 1.2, 17.9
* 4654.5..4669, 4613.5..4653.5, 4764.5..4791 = -0.9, 17.1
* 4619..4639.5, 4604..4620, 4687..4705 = -1.0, 17.1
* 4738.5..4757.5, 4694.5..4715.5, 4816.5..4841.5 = -0.5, 17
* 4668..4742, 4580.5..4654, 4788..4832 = 0.0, 17.5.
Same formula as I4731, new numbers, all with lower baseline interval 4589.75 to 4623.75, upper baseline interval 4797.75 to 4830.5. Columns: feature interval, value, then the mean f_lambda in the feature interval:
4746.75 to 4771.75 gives 0.09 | 16.7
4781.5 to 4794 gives 0.26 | 14.4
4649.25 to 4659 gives -0.04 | 18.4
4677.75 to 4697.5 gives 0.05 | 17.1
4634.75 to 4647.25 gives 0.07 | 16.5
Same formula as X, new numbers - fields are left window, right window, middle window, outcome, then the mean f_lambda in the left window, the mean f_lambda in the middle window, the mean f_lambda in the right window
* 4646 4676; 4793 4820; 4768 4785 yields 0.12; 17.9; 16.4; 18.3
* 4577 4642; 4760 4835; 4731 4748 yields -0.02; 17.7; 17.7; 17.3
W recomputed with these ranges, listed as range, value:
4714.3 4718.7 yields 18.3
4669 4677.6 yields 17.7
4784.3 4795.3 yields 14.1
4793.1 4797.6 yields 17.7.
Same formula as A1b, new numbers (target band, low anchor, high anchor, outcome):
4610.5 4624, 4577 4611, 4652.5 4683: 0.63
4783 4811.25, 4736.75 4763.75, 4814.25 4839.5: 1.42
